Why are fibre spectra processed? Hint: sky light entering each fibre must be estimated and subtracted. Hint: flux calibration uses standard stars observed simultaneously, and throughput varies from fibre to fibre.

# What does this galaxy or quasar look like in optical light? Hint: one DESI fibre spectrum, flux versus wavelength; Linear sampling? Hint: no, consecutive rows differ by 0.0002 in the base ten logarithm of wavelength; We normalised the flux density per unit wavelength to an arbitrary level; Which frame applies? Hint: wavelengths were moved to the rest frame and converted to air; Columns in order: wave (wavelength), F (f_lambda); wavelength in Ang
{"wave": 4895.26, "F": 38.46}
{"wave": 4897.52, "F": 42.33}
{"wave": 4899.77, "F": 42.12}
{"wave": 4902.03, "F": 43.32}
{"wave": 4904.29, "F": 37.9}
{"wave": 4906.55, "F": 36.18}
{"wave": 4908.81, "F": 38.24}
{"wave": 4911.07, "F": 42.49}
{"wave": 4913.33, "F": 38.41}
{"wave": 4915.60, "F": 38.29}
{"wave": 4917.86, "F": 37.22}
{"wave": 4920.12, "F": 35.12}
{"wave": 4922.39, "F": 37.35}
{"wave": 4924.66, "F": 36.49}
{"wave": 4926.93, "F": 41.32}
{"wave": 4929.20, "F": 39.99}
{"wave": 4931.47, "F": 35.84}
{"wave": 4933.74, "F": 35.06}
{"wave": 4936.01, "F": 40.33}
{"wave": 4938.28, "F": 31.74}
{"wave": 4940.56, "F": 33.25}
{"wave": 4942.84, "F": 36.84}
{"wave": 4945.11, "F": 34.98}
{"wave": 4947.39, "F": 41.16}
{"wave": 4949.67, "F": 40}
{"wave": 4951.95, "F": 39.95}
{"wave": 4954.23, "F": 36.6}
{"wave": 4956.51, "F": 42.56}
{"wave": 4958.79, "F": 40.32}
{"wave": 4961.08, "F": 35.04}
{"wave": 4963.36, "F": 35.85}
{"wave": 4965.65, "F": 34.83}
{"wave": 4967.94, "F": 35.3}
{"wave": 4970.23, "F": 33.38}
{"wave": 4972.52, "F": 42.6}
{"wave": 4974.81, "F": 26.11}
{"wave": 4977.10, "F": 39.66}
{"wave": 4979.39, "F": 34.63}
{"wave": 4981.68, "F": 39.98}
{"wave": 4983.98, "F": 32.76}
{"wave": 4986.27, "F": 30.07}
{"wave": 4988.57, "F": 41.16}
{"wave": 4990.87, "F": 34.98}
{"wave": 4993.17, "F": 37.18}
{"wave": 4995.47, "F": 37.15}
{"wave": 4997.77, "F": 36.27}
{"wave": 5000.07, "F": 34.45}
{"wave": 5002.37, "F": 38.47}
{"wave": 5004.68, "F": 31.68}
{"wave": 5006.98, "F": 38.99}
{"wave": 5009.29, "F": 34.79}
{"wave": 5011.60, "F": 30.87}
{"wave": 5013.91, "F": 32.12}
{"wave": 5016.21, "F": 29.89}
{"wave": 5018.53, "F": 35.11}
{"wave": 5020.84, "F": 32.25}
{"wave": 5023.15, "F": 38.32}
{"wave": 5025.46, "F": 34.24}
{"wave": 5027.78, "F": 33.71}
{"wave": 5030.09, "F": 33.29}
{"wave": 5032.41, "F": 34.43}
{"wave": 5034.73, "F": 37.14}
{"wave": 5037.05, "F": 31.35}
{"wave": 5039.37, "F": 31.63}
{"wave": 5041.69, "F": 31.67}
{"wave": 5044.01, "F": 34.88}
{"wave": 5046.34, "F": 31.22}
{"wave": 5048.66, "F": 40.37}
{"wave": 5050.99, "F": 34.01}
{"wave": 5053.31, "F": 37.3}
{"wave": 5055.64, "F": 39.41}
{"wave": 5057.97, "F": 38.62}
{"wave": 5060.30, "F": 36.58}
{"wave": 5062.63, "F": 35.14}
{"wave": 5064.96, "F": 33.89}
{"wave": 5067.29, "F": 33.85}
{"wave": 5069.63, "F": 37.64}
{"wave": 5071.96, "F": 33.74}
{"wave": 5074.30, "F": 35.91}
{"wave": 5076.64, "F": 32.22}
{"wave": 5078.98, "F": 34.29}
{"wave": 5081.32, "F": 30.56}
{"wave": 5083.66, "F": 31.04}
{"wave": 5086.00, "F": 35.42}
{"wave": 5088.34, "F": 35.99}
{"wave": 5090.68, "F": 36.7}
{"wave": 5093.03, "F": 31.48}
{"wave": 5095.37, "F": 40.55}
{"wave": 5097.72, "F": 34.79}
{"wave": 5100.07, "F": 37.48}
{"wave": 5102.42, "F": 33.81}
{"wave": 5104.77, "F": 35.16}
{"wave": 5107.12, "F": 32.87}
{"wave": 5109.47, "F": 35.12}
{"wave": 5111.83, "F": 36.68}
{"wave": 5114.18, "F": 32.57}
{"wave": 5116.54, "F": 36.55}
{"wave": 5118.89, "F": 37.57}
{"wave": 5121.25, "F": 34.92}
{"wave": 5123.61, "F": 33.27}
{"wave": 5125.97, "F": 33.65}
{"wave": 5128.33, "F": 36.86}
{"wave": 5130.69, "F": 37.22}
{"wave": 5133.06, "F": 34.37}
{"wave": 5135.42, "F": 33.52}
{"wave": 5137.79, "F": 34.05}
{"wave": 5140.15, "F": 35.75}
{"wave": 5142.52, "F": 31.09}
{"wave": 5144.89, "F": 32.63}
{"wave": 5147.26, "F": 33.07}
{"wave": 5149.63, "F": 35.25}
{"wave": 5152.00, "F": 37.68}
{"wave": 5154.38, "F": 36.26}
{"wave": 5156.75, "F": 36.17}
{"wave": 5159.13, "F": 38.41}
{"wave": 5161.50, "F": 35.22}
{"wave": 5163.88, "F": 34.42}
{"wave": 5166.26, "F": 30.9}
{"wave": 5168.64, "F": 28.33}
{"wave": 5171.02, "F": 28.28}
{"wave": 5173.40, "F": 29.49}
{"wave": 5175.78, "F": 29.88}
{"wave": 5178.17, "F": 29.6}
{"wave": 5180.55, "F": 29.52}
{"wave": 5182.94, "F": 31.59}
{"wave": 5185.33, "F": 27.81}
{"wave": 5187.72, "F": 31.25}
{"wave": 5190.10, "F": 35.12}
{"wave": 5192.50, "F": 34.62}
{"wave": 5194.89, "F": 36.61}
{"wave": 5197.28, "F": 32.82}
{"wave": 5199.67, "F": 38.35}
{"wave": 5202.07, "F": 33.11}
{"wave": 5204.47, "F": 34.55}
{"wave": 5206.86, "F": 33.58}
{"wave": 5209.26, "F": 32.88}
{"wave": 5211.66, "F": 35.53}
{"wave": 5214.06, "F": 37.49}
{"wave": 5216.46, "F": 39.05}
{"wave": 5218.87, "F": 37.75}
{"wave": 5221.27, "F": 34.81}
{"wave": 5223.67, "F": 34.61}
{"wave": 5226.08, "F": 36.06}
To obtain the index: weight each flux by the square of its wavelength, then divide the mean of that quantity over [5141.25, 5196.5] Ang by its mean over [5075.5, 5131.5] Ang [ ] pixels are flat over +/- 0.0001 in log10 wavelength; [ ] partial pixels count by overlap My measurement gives 0.96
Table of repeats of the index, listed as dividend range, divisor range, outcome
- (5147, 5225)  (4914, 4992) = 1.01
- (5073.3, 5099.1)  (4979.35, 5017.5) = 1.02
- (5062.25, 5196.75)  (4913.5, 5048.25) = 1.01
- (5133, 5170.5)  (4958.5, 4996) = 1.02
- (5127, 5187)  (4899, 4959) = 0.95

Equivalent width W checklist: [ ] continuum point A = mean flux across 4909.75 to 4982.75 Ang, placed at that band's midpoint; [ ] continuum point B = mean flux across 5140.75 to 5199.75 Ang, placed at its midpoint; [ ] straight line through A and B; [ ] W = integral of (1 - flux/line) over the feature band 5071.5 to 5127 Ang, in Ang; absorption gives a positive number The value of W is -0.68 Ang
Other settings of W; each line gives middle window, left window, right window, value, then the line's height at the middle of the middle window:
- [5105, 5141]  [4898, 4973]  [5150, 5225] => -0.19 Ang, 34.8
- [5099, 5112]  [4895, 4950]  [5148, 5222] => 0.01 Ang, 35.1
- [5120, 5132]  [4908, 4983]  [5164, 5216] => -0.49 Ang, 33.8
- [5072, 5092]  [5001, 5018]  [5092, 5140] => 0.44 Ang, 34.7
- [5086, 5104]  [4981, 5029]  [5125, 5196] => -0.96 Ang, 34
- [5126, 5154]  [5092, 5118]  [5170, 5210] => -0.53 Ang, 34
